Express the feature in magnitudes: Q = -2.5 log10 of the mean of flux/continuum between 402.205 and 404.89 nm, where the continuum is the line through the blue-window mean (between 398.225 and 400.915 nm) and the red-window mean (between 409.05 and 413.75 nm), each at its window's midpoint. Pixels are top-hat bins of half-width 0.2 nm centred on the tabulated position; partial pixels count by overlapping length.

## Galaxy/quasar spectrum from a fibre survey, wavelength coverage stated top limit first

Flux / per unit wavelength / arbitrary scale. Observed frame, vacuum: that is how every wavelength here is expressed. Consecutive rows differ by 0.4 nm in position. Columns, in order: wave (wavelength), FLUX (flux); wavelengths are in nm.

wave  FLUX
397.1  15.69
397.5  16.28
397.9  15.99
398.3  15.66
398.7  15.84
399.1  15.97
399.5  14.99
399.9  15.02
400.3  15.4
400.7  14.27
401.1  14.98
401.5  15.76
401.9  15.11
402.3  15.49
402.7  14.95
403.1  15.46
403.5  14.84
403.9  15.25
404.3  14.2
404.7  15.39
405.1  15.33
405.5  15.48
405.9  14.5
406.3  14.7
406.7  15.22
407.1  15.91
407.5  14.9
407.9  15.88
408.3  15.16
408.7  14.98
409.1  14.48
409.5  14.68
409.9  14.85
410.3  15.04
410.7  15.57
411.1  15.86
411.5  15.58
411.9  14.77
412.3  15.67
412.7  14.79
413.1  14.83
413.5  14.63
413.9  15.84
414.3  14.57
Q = 0.01 mag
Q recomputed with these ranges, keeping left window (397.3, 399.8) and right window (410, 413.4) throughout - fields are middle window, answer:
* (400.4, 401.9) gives 0.04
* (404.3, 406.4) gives 0.03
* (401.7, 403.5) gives 0.03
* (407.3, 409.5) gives 0.02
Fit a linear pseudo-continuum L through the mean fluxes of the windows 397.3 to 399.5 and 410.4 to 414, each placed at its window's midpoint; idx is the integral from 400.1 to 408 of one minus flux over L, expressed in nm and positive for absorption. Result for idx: 0.24 nm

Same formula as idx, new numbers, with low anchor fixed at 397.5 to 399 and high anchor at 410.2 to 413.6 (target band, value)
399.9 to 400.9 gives 0.06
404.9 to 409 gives 0.07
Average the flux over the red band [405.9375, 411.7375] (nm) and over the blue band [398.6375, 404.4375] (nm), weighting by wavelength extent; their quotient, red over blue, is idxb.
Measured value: 1.00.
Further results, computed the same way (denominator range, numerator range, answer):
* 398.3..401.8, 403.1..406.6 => 0.98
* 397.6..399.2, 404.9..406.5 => 0.94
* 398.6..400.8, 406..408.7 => 1.00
